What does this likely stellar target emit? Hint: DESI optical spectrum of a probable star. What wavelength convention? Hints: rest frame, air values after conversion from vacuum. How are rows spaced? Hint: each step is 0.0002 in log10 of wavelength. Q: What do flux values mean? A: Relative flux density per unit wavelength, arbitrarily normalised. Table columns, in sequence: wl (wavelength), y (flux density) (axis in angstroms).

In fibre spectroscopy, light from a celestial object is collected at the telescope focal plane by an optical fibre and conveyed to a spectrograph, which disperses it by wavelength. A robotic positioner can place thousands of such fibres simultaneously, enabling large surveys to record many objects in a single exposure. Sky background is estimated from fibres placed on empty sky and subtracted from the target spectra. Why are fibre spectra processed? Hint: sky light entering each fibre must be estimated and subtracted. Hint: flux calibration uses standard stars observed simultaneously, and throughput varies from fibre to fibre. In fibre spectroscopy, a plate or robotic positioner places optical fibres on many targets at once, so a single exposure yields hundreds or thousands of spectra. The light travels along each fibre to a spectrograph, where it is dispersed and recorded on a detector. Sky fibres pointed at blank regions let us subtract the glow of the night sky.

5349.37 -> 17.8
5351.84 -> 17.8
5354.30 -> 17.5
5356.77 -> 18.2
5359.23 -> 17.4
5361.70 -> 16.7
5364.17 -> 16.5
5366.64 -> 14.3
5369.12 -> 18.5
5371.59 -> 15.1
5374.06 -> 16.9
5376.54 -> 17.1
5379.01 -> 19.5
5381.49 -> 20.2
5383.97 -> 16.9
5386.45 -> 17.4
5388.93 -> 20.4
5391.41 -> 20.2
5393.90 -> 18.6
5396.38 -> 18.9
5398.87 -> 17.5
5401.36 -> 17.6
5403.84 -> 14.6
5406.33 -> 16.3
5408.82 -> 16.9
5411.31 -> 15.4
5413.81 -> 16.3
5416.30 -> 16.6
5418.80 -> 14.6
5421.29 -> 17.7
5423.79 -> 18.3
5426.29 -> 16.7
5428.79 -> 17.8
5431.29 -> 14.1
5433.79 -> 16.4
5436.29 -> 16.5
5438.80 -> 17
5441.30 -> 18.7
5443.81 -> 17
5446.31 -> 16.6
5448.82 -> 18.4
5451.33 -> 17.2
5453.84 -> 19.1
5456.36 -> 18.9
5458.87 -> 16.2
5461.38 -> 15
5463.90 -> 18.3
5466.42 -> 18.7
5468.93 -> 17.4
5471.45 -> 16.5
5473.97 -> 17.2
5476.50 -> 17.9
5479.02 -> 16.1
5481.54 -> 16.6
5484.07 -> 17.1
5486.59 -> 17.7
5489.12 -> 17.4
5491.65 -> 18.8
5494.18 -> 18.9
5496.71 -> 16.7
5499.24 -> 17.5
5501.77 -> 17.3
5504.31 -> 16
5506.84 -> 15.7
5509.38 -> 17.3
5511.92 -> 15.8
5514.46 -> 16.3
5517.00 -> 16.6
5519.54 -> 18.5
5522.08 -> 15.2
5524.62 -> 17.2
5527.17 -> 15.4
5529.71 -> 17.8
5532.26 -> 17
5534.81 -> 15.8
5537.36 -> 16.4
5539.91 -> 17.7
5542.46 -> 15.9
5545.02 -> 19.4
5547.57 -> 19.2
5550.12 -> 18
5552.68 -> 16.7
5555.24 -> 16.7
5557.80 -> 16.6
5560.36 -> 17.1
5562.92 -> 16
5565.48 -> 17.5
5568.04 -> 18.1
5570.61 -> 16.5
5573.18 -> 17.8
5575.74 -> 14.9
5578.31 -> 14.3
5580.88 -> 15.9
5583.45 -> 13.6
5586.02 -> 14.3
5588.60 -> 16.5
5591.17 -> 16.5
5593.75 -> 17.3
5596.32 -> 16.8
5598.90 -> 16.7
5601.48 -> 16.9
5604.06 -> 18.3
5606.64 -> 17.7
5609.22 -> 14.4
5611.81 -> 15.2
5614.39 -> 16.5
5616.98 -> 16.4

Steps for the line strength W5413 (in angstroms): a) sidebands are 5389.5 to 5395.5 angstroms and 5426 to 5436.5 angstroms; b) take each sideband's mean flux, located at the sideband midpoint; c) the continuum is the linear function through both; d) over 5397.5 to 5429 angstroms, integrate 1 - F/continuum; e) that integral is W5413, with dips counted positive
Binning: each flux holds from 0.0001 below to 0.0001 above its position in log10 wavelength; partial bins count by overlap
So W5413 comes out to 2.0 angstroms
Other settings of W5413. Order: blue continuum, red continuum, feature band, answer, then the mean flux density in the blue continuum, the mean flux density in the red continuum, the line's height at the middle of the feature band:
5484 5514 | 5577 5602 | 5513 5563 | -1.2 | 17.2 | 15.8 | 16.6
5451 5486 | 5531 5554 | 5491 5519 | 0.5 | 17.3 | 17.3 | 17.3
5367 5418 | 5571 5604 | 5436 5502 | -2.1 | 17.5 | 16.1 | 16.9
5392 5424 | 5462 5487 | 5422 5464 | -0.2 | 16.9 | 17.3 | 17.1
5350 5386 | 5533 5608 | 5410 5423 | 0.7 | 17.3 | 16.7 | 17.2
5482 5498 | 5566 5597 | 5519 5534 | 0.3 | 17.7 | 16.1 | 17.1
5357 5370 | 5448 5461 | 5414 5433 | 1.0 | 16.7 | 17.7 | 17.4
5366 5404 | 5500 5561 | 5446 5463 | 0.0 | 17.9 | 16.9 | 17.4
